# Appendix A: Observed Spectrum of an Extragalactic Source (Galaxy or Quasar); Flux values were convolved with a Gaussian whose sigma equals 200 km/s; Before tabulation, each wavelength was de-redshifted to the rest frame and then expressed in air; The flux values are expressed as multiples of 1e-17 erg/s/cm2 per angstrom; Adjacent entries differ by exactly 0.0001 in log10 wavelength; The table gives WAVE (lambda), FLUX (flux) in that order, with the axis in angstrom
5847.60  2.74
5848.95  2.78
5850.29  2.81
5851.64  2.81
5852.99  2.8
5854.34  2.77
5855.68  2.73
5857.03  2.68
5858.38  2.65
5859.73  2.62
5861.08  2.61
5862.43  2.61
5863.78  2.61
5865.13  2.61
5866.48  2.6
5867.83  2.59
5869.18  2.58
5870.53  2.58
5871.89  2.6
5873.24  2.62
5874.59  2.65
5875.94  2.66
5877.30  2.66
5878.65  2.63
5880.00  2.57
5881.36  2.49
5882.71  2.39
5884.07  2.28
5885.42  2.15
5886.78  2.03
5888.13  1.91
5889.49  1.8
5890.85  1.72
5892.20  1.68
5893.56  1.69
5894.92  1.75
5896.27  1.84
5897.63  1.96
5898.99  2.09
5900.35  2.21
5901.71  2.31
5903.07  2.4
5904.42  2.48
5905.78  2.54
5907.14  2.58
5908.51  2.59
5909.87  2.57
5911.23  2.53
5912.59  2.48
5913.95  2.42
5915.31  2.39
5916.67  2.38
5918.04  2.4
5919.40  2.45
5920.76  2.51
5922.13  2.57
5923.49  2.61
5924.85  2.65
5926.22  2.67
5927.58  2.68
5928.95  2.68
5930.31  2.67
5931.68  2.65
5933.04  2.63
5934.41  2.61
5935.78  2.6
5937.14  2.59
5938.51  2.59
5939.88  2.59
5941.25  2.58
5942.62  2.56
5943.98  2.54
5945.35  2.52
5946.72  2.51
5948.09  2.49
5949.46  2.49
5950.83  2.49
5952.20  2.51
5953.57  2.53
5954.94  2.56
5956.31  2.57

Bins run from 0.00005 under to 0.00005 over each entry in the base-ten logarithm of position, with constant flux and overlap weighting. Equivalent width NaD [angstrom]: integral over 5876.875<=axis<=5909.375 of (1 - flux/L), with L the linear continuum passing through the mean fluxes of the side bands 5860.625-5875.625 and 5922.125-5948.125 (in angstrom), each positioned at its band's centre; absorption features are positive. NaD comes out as 5.1 angstrom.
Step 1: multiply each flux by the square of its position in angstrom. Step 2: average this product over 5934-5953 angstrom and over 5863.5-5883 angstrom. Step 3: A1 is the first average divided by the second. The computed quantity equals 1.0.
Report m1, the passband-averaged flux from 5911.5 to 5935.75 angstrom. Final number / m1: 2.56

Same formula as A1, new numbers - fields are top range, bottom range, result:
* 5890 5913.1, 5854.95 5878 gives 0.85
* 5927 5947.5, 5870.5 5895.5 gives 1.18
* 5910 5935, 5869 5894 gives 1.13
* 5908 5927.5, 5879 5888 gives 1.11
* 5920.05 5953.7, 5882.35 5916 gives 1.19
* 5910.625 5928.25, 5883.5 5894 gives 1.33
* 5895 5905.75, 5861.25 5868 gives 0.85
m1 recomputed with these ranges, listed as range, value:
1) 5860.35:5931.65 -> 2.4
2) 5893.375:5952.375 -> 2.46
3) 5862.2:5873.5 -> 2.6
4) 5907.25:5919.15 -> 2.47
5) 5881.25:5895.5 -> 1.97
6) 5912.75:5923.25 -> 2.45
